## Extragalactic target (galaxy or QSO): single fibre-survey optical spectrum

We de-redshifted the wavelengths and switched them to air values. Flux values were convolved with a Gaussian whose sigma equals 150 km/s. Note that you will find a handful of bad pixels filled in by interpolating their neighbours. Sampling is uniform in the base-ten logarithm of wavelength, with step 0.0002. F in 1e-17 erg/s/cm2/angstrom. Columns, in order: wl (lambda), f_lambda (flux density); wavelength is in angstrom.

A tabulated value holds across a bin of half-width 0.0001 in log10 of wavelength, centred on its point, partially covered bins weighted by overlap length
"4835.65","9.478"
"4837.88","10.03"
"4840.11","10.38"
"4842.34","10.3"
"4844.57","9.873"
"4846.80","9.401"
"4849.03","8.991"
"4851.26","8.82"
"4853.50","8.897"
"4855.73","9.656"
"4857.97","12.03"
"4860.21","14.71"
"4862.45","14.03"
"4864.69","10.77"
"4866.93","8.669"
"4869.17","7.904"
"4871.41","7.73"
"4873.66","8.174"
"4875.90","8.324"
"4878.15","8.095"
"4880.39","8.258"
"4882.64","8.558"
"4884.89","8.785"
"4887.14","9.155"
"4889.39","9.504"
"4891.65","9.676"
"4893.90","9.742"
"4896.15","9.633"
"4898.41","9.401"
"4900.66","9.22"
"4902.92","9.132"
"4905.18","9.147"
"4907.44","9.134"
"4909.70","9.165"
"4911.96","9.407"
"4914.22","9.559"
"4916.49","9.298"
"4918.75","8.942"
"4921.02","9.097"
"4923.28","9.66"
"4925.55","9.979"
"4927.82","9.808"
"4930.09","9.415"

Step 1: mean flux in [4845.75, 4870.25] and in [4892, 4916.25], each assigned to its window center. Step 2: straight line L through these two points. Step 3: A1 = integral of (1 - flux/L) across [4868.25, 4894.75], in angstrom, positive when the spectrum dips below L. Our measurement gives 3.2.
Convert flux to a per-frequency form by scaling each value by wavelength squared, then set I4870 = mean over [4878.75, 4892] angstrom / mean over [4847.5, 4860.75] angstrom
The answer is 0.88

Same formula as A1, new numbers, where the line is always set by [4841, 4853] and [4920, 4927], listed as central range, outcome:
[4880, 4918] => 1.3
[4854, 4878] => -1.5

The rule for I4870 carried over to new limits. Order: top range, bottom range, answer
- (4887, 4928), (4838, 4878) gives 0.97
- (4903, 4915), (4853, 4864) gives 0.79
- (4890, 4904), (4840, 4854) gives 1.02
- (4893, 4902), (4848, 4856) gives 1.07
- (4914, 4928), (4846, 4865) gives 0.90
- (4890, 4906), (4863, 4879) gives 1.09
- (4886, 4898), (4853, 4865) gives 0.81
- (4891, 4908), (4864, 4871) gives 1.07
